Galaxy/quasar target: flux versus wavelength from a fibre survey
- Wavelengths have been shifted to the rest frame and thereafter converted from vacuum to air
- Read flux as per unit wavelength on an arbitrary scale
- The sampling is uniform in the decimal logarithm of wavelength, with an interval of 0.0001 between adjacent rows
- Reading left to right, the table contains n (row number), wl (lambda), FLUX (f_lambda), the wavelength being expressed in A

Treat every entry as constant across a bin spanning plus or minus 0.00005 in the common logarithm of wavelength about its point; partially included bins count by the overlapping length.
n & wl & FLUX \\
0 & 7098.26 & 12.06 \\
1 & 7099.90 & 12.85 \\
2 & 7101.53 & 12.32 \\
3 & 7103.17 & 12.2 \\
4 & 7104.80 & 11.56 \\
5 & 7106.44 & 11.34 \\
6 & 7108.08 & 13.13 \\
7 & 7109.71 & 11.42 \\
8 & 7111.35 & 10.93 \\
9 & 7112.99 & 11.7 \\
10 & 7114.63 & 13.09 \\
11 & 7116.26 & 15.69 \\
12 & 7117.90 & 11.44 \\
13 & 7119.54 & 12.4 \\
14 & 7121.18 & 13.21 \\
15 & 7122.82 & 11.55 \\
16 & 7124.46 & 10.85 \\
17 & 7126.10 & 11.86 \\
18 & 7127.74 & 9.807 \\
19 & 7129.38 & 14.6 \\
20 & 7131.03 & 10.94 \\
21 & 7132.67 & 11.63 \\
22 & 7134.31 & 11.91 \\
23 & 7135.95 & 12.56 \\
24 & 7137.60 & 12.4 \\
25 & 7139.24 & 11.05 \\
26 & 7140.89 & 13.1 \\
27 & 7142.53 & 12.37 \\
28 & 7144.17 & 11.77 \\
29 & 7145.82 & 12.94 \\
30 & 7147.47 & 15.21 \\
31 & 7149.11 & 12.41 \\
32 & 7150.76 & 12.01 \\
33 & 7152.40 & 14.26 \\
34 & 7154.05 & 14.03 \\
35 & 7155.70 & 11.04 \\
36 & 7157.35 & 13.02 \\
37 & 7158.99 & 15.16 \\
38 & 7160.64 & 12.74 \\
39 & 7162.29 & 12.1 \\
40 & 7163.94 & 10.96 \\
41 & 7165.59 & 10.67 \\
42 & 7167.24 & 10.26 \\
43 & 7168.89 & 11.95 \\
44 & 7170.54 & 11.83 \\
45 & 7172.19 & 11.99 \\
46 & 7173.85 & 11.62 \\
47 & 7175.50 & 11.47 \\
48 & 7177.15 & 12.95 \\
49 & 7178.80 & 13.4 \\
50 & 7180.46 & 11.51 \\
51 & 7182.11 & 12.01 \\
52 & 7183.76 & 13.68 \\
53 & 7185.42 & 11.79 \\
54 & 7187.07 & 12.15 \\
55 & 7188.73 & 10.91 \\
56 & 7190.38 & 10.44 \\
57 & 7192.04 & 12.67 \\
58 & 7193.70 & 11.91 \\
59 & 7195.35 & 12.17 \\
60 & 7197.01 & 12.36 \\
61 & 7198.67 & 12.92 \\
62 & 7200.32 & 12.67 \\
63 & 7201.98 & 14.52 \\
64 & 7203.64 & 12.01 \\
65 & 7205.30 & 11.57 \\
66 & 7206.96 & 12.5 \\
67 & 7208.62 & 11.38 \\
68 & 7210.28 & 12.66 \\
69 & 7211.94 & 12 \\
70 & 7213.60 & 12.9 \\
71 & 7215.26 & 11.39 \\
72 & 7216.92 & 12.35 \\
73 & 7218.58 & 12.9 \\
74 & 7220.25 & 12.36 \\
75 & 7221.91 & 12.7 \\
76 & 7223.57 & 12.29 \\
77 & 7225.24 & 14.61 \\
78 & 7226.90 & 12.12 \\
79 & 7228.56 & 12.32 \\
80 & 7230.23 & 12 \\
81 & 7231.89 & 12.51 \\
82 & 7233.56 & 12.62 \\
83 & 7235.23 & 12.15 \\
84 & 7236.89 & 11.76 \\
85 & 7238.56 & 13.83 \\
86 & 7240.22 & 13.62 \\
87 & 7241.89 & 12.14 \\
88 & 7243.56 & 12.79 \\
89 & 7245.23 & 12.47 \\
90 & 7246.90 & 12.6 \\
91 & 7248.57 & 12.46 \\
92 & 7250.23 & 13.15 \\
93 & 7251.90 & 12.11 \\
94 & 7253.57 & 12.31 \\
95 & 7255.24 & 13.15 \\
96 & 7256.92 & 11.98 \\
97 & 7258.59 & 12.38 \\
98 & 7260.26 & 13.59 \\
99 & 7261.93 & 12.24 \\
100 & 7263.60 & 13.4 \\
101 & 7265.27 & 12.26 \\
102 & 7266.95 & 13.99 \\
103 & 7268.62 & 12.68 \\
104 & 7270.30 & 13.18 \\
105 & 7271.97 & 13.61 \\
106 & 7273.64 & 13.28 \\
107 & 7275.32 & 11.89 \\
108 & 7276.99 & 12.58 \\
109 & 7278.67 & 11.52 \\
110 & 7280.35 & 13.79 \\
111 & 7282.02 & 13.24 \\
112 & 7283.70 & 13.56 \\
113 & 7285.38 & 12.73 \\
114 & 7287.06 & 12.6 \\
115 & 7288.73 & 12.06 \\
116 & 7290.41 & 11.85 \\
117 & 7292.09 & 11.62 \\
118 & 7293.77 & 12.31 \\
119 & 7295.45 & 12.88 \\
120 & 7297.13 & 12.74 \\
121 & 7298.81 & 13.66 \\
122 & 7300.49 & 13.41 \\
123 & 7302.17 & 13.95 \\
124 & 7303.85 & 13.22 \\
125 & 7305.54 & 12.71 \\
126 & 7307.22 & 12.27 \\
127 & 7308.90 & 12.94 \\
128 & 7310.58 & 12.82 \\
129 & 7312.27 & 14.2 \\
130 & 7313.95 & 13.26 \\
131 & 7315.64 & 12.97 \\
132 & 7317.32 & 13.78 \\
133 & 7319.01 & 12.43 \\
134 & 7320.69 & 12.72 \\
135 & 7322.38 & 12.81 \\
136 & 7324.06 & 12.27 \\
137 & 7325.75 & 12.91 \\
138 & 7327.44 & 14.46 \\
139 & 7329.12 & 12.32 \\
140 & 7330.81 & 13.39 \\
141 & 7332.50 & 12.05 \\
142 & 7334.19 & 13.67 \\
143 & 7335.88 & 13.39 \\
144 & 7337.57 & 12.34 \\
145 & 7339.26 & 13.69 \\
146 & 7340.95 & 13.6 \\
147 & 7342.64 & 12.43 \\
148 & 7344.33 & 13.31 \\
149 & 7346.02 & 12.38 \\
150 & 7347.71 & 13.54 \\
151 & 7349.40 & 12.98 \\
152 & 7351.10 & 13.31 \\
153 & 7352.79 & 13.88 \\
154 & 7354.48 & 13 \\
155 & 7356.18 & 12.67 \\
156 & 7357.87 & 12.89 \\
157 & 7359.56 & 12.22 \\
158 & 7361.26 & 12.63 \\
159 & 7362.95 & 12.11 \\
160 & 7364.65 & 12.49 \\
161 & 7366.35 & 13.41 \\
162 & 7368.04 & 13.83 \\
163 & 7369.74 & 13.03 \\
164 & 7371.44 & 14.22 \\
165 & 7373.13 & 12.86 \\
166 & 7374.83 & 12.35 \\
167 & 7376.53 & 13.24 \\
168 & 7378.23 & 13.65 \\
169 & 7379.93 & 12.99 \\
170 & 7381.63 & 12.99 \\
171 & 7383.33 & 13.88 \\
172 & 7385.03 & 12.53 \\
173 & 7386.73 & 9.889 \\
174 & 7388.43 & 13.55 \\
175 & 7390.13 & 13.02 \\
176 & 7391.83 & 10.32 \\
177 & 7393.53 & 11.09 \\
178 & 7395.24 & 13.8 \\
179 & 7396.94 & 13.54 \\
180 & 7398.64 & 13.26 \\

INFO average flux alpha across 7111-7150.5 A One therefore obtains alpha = 12.3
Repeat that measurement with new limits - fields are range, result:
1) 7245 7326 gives 12.8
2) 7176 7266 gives 12.5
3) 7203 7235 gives 12.4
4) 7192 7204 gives 12.7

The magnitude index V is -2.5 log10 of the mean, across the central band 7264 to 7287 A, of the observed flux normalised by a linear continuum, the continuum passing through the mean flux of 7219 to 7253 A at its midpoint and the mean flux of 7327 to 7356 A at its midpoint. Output -0.010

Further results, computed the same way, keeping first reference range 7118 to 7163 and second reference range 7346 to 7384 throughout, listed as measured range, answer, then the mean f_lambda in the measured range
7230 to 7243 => 0.010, 12.6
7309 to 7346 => -0.008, 13.1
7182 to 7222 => 0.031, 12.3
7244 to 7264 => 0.011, 12.6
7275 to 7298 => 0.027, 12.5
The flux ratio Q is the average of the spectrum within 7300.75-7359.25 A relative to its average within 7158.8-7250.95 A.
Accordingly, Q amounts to 1.06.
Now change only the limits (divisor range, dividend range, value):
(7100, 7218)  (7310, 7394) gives 1.05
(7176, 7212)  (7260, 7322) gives 1.05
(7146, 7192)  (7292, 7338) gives 1.06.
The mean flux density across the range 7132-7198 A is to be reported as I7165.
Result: 12.3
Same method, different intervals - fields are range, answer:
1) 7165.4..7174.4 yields 11.4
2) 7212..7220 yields 12.3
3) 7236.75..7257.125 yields 12.7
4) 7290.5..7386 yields 13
